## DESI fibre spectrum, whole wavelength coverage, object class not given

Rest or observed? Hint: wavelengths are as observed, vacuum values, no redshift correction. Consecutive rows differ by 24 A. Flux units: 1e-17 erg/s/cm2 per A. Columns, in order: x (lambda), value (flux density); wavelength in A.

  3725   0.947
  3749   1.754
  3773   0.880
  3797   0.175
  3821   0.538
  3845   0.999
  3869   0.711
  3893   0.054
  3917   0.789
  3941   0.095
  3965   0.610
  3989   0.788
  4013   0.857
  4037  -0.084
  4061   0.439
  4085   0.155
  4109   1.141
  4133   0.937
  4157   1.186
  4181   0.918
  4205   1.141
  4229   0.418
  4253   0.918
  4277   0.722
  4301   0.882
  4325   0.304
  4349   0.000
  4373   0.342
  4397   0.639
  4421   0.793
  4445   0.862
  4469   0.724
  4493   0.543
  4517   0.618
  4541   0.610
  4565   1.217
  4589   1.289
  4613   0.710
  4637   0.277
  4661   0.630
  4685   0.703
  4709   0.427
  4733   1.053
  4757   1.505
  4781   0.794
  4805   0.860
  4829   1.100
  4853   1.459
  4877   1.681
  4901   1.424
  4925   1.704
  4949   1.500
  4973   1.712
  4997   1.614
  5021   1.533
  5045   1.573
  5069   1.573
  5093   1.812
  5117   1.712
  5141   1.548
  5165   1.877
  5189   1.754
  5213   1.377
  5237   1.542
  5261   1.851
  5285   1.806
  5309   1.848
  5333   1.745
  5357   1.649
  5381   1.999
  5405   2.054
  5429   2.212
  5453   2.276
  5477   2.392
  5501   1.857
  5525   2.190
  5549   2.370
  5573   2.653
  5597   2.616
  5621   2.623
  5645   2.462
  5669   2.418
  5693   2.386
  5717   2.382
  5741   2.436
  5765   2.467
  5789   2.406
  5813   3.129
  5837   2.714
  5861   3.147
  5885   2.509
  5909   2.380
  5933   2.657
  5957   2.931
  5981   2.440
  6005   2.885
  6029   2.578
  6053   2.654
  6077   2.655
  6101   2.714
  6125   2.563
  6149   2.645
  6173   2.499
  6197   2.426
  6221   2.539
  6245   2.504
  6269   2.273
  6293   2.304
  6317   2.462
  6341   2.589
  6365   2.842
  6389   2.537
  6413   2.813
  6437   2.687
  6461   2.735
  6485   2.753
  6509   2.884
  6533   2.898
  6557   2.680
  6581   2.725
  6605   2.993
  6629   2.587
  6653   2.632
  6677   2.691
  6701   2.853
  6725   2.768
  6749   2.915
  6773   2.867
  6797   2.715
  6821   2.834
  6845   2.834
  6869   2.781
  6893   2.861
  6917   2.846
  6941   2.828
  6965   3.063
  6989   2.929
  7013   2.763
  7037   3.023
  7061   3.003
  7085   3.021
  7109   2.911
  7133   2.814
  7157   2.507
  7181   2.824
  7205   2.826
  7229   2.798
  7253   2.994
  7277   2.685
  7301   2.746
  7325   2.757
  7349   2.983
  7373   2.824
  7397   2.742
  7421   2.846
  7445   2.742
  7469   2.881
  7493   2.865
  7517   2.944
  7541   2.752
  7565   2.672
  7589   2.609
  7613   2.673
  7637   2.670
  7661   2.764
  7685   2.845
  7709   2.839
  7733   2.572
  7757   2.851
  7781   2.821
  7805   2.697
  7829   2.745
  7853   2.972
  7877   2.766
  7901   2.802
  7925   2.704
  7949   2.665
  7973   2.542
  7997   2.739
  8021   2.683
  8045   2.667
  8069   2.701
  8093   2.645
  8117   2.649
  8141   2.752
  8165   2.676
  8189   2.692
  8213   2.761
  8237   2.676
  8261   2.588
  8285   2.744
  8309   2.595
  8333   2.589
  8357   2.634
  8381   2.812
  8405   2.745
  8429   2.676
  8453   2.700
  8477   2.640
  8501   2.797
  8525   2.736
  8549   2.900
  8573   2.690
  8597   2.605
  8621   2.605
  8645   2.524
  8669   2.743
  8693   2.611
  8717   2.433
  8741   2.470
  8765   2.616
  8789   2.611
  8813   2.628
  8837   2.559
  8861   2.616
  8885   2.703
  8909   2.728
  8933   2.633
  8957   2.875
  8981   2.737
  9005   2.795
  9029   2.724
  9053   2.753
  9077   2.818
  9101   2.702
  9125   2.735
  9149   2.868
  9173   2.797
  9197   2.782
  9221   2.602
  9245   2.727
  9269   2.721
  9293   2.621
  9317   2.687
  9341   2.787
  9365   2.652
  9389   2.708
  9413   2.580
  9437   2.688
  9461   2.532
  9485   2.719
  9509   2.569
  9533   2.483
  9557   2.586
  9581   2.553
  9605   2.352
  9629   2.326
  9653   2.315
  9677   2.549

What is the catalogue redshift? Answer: 0.214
